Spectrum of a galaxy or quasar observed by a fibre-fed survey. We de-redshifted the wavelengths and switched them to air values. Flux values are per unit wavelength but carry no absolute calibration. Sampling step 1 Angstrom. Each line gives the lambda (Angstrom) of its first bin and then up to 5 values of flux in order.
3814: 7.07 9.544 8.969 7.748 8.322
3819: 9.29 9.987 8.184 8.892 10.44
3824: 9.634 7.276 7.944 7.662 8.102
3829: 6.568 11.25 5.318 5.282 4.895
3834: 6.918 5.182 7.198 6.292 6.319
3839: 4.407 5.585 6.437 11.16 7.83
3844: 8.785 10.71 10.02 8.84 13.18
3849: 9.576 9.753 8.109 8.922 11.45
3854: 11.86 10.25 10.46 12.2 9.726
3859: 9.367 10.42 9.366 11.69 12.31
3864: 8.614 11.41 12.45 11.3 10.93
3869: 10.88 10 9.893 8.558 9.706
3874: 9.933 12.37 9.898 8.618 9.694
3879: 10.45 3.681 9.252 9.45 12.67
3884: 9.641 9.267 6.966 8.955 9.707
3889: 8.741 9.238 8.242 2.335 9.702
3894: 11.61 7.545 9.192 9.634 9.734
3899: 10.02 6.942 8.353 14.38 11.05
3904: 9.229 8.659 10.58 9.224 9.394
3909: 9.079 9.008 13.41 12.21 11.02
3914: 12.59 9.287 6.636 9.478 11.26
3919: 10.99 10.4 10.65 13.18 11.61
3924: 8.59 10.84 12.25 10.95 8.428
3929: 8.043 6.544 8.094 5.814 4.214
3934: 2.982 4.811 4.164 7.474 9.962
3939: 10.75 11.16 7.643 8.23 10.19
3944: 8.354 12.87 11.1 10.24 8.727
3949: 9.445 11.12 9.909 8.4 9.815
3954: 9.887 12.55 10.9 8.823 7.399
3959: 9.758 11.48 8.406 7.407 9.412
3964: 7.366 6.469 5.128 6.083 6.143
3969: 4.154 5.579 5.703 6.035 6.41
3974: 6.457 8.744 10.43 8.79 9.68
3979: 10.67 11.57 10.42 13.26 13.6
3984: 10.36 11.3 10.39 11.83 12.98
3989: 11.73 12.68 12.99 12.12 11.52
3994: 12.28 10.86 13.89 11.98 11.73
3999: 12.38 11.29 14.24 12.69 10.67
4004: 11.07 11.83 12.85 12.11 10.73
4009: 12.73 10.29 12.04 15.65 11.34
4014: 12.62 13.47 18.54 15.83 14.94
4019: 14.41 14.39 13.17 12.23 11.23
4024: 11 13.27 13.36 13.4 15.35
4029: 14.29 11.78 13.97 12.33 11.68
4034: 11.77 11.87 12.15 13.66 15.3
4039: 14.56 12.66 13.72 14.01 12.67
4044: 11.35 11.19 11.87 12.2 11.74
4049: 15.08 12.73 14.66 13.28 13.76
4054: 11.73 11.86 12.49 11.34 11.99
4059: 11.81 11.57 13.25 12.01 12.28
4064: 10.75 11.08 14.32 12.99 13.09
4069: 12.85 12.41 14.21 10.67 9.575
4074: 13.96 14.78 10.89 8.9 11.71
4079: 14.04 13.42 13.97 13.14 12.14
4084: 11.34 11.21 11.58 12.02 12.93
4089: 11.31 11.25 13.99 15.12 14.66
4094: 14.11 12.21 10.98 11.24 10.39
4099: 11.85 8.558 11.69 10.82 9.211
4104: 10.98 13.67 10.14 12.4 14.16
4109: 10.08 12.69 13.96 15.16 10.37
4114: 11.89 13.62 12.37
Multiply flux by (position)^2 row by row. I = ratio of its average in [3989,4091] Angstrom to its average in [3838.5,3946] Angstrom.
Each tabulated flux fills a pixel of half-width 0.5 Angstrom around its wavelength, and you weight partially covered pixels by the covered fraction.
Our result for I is 1.43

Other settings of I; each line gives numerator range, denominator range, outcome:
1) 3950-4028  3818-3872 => 1.30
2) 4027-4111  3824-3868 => 1.56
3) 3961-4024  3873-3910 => 1.25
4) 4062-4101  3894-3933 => 1.36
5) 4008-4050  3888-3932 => 1.44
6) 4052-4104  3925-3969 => 1.52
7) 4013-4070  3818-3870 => 1.58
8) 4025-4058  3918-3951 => 1.50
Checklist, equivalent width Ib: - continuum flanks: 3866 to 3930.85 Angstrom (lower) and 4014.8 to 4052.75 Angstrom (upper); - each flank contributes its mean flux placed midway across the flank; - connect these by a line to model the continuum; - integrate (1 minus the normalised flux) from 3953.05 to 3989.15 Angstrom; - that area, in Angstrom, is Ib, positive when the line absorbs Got 8.0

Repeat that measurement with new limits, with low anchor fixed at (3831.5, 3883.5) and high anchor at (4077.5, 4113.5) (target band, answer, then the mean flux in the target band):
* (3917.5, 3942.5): 3.5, 8.76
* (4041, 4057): -1.5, 12.7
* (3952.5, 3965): 1.4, 9.31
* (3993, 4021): -4.3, 12.8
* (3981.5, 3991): -1.1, 12.1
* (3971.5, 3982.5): 1.5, 9.32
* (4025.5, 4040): -2.3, 13.2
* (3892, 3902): 0.7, 9.11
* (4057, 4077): -0.7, 12.2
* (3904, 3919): -0.2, 10.1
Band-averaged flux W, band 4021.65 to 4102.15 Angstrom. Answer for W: 12.5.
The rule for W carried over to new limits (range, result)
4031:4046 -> 12.8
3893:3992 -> 9.41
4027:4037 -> 12.9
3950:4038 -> 11.2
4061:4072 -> 12.5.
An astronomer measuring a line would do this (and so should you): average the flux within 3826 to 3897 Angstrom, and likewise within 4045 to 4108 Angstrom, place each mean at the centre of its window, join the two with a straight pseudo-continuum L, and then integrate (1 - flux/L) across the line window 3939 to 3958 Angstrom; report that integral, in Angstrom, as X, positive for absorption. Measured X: 0.8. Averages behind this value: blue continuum 9.06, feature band 9.92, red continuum 12.2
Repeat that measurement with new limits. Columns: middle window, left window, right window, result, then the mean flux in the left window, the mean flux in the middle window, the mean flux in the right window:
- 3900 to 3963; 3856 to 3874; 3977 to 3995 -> 9.2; 10.5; 9.49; 11.6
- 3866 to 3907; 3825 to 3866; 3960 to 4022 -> -0.3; 8.81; 9.46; 10.9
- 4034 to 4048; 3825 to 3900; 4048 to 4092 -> -0.9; 9.05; 12.8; 12.4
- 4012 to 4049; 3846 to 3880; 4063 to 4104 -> -4.9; 10.3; 13.2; 12.1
